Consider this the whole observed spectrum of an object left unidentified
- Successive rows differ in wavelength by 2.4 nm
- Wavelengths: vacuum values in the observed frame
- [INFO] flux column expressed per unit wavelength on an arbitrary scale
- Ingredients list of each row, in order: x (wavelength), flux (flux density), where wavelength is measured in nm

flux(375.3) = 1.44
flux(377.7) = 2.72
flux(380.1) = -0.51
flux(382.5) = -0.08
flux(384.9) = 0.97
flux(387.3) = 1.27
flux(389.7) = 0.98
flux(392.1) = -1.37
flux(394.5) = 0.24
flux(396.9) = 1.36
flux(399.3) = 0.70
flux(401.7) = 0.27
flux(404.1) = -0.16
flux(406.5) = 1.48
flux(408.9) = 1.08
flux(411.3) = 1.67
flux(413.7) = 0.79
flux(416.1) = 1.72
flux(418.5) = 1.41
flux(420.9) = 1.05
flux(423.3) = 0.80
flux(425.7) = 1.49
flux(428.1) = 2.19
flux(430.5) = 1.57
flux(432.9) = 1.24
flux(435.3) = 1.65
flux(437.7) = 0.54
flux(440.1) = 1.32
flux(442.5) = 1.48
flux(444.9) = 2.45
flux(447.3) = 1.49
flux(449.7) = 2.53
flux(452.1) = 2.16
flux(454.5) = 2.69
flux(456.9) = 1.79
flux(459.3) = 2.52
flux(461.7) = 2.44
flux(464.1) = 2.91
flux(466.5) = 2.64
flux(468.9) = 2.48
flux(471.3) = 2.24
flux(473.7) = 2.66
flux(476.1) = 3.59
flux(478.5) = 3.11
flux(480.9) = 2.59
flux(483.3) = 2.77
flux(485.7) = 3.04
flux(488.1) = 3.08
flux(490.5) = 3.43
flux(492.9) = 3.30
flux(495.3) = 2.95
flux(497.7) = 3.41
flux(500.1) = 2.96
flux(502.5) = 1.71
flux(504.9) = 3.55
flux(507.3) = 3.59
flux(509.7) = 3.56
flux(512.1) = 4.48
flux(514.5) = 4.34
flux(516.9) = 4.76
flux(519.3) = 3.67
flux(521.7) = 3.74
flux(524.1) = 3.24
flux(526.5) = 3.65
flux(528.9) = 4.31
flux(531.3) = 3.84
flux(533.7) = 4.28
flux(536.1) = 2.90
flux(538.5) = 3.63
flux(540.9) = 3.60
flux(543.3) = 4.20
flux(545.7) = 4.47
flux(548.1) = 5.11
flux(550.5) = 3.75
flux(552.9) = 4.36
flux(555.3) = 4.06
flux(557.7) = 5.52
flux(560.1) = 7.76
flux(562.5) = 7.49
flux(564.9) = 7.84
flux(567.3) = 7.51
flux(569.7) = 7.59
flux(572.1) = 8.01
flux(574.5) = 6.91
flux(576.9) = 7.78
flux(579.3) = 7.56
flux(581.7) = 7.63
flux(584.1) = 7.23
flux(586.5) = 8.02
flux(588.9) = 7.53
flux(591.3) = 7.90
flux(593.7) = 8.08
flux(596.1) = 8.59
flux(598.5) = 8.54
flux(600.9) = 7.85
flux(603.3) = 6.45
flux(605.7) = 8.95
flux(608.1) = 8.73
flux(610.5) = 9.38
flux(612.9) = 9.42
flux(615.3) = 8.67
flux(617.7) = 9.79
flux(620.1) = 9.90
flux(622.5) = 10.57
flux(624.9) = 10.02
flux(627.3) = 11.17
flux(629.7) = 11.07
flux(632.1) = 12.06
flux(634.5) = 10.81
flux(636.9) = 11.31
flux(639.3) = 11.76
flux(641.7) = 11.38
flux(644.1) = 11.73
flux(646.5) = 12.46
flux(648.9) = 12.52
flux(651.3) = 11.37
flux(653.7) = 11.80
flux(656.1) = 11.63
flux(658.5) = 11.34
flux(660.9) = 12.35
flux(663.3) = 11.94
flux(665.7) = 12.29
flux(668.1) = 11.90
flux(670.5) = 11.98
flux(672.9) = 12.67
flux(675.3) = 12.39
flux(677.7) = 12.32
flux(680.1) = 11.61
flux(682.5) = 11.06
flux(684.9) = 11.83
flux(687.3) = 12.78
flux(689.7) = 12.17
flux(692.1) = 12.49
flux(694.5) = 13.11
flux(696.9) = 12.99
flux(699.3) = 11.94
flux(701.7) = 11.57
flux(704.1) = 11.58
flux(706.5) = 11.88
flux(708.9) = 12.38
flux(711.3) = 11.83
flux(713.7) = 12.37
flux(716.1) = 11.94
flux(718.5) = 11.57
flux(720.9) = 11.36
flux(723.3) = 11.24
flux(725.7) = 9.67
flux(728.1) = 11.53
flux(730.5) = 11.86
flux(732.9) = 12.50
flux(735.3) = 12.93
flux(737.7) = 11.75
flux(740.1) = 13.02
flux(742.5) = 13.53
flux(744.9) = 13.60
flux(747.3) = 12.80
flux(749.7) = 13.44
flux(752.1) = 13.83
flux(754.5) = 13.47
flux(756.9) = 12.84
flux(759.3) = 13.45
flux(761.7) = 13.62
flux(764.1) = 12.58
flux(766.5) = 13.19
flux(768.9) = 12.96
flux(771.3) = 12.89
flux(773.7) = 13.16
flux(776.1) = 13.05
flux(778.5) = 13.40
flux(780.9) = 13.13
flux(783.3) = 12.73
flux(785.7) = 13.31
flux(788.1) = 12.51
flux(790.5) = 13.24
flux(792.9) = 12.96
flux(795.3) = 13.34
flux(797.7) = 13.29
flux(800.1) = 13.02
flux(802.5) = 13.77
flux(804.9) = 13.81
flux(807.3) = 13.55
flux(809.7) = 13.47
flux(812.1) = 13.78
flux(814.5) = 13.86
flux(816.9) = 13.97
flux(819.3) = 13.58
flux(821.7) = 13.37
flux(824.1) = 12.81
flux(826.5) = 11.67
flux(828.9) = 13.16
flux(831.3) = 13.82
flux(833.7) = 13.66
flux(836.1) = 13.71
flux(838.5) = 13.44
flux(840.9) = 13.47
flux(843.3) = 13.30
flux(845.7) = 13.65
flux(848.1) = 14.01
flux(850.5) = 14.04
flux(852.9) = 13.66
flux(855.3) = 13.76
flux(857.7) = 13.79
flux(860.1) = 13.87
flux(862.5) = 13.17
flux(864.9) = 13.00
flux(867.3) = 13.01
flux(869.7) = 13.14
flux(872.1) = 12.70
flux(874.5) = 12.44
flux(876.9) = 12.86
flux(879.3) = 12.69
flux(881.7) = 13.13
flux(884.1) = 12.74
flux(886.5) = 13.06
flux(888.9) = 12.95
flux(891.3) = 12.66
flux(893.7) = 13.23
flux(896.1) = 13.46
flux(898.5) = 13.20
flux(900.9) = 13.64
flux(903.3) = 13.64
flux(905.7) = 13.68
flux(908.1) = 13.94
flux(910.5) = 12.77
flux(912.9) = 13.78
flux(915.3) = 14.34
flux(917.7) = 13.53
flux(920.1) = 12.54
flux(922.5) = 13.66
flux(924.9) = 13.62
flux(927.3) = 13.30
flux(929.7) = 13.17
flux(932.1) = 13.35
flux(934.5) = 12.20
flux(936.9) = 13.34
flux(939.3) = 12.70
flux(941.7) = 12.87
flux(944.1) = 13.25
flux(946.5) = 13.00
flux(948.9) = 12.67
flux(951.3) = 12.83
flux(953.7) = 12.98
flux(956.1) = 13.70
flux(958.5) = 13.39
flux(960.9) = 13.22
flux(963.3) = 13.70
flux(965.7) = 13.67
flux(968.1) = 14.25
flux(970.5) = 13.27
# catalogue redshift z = 0.401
